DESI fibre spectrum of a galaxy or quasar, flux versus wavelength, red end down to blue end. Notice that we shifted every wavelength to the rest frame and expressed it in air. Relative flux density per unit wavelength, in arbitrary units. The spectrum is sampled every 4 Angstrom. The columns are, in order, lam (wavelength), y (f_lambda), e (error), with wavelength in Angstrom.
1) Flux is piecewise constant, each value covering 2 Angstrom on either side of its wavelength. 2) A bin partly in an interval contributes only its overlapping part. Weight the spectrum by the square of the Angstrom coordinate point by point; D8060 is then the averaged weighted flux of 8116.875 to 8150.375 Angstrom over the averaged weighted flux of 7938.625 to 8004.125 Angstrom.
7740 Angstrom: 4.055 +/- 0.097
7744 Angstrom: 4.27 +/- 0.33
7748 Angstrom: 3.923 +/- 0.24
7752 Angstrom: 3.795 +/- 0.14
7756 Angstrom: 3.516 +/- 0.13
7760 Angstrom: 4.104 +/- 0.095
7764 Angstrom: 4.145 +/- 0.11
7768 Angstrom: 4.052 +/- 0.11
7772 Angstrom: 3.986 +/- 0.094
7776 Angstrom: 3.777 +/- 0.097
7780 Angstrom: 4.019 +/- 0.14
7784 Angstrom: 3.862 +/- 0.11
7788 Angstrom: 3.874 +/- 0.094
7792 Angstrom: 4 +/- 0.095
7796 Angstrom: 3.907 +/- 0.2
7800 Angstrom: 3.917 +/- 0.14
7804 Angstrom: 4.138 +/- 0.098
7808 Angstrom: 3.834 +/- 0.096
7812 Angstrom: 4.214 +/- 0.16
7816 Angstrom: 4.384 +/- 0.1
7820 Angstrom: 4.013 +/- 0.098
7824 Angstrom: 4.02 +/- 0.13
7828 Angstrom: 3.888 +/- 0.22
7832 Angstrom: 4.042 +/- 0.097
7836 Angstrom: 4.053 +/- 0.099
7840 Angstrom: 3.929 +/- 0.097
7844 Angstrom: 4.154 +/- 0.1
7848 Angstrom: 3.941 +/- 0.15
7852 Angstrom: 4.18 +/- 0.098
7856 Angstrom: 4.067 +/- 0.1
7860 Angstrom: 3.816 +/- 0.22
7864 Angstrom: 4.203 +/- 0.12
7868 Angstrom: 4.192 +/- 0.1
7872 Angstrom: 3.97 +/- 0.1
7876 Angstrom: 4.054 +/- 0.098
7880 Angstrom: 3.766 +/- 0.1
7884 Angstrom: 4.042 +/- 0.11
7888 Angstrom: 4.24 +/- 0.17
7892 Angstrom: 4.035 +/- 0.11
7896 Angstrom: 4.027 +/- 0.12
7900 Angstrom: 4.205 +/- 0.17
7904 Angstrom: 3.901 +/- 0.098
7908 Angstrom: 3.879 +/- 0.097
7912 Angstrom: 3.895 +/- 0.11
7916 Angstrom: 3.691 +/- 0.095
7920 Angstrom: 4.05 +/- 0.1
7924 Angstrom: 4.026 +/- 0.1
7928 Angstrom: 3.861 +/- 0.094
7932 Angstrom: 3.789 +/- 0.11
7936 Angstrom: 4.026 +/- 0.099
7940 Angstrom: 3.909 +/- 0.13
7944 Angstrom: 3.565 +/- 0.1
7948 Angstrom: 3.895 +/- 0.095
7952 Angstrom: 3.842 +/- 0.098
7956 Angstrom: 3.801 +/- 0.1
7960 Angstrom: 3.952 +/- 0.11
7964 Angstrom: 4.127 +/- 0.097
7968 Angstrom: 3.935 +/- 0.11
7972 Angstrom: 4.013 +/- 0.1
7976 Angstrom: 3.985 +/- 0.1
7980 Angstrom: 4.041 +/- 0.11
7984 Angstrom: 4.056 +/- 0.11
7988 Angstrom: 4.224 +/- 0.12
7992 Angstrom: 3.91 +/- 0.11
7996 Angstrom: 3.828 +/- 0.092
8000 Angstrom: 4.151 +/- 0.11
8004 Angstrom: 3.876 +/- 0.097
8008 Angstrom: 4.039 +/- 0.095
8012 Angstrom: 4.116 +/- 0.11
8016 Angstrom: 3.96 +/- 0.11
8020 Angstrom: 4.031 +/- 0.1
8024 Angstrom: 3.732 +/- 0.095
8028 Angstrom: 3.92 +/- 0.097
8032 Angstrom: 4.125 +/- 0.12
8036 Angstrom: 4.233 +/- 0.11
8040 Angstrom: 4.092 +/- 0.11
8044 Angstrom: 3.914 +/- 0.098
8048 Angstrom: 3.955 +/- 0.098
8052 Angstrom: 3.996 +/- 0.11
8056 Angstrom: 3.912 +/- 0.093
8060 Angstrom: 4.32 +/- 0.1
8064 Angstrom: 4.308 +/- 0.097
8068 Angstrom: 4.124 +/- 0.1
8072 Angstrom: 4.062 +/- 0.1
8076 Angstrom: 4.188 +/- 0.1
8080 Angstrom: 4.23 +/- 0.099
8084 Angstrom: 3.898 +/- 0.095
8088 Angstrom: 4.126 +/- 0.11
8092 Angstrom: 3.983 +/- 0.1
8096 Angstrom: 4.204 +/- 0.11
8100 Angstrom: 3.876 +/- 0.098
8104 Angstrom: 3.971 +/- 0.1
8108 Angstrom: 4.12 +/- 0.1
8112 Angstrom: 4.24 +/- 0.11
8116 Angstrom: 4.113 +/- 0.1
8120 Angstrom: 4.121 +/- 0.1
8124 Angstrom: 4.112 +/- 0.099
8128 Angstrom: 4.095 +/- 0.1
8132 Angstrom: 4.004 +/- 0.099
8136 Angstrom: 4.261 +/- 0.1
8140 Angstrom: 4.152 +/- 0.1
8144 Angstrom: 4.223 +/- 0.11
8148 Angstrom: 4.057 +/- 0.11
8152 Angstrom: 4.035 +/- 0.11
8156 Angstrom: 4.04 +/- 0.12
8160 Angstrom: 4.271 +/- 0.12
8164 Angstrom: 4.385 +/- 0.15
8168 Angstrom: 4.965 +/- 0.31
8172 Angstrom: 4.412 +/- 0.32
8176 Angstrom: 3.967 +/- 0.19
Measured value 1.09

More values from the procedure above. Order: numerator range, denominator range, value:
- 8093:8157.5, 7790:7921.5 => 1.09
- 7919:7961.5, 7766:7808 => 1.02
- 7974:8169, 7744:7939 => 1.09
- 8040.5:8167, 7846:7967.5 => 1.09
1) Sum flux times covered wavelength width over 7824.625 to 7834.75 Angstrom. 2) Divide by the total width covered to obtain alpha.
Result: 3.98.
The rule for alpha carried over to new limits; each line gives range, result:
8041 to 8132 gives 4.08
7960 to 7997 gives 4.01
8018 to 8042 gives 4.02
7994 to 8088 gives 4.05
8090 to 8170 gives 4.16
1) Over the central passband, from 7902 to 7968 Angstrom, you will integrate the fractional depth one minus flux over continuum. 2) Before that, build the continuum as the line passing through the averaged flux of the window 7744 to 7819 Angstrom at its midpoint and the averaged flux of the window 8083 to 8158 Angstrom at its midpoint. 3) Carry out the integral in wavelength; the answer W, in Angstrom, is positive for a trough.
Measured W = 2.3 Angstrom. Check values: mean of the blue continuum 3.98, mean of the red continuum 4.09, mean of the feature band 3.89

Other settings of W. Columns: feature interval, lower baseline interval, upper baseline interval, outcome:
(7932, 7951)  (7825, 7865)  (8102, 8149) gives 1.0 Angstrom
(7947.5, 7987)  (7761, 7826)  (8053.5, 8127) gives 0.9 Angstrom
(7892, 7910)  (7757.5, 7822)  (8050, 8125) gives 0.2 Angstrom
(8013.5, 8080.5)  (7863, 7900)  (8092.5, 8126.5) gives 0.3 Angstrom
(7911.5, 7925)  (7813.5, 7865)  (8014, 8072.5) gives 0.5 Angstrom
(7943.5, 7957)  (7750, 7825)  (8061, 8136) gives 0.8 Angstrom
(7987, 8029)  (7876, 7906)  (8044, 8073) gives 1.0 Angstrom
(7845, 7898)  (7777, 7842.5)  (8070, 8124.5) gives -0.3 Angstrom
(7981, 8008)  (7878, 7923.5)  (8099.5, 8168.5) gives 0.3 Angstrom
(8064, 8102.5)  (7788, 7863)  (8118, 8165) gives 0.3 Angstrom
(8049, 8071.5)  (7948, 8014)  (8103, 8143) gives -0.3 Angstrom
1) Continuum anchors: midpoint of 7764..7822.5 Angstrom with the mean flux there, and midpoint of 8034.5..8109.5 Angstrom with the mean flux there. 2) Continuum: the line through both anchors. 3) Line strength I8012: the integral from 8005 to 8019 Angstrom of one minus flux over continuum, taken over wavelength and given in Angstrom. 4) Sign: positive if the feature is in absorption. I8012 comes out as 0.1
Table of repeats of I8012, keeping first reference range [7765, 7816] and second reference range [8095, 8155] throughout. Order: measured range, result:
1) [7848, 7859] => -0.15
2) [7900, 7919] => 0.64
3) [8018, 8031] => 0.50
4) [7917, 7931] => 0.30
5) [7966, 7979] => 0.21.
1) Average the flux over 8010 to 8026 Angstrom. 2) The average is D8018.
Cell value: 3.96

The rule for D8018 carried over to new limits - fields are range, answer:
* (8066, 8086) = 4.1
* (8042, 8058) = 3.94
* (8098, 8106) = 3.92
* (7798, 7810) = 3.96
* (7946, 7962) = 3.87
